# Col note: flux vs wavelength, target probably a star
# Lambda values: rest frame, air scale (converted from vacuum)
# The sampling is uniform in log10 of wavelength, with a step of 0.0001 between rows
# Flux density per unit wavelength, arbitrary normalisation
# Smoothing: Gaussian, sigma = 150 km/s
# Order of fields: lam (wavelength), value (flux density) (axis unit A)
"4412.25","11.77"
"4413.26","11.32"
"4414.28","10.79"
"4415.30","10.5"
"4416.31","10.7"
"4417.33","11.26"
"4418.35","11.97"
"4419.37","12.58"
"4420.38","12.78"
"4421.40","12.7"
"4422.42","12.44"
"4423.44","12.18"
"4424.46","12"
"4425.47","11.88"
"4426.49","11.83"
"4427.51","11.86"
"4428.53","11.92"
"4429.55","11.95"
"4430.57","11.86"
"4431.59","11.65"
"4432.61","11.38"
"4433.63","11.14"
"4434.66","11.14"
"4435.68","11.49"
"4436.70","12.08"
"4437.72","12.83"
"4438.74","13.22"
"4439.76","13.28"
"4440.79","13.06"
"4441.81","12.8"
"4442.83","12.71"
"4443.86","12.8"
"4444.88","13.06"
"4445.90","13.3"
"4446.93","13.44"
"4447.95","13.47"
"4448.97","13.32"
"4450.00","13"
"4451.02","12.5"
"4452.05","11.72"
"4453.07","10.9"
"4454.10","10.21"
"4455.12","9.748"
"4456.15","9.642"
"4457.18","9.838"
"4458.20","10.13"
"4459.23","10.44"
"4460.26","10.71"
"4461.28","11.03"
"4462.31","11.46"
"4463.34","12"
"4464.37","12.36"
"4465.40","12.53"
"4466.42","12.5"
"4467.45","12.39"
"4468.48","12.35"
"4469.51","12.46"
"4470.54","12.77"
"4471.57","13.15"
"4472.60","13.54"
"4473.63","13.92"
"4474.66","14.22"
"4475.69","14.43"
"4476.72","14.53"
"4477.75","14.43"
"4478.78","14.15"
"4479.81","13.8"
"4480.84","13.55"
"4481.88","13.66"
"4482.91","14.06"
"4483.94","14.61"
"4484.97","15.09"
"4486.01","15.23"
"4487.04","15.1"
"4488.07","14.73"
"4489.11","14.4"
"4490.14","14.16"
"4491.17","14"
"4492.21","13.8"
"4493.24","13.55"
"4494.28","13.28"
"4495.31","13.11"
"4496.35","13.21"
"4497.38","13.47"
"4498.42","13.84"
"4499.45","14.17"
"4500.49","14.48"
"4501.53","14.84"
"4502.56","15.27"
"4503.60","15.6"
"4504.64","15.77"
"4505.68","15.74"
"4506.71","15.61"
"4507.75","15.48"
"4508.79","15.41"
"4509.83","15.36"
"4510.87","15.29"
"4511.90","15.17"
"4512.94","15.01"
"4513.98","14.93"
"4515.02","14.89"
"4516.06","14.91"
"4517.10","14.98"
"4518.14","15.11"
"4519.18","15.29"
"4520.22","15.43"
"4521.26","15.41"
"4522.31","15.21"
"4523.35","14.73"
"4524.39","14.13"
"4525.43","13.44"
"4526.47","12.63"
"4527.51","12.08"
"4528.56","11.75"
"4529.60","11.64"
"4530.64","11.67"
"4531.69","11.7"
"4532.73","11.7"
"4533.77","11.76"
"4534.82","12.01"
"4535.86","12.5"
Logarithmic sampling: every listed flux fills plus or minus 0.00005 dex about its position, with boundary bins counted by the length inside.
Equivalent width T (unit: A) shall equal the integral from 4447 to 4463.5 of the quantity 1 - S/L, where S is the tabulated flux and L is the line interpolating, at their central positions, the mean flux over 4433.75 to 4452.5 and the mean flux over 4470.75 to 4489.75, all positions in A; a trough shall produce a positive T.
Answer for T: 2.4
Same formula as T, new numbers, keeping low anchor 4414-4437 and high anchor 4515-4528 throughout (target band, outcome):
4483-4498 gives -0.6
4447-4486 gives 1.0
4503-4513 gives -1.0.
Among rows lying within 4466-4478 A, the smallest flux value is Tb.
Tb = 12.35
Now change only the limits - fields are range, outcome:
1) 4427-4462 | 9.642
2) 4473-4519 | 13.11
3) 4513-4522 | 14.89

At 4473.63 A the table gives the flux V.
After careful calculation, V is 13.92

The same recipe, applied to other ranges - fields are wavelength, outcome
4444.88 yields 13.06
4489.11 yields 14.4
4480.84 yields 13.55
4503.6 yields 15.6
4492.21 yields 13.8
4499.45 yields 14.17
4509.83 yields 15.36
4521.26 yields 15.41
